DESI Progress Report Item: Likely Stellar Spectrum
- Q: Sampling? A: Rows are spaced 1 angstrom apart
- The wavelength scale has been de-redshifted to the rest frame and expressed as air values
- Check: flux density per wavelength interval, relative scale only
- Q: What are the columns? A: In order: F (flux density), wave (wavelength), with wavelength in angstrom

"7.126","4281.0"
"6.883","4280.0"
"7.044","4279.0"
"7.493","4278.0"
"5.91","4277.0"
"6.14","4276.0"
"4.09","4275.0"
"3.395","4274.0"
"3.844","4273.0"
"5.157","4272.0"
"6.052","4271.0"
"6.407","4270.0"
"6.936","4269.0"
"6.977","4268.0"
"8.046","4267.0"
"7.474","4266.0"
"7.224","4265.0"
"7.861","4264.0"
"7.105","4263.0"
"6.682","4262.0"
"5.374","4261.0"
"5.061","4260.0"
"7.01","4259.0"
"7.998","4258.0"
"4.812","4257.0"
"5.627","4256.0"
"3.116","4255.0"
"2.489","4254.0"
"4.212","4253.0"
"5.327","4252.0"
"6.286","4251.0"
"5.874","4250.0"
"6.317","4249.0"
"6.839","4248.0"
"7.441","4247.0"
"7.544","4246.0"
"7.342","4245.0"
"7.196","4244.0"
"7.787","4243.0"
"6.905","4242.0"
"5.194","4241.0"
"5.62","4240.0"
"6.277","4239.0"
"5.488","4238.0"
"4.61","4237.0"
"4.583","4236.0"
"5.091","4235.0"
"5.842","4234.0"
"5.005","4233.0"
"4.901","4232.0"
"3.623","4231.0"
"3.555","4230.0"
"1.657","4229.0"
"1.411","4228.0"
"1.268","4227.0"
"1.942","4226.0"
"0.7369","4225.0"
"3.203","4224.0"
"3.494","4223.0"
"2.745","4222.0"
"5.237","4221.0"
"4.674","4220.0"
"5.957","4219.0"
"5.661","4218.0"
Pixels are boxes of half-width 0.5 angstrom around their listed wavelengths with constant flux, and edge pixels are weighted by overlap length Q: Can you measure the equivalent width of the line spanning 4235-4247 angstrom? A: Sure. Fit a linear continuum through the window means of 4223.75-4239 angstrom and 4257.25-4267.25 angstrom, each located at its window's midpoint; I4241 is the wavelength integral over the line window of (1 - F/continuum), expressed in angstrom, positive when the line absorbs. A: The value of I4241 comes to -4.0 angstrom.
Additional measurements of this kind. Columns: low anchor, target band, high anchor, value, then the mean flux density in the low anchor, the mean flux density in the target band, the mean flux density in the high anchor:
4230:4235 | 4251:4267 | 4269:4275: -3.1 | 4.74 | 5.91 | 5.06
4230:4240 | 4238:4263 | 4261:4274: -1.6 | 5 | 6.03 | 6.47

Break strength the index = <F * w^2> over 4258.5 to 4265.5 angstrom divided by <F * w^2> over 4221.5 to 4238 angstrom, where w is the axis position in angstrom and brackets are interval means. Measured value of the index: 1.96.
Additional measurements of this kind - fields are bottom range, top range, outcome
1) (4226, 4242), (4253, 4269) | 1.45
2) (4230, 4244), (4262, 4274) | 1.21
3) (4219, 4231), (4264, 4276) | 2.14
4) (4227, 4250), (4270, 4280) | 1.05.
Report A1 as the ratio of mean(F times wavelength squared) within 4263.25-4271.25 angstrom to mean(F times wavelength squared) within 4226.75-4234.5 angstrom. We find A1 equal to 2.09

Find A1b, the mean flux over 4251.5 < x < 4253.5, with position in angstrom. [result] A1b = 4.77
